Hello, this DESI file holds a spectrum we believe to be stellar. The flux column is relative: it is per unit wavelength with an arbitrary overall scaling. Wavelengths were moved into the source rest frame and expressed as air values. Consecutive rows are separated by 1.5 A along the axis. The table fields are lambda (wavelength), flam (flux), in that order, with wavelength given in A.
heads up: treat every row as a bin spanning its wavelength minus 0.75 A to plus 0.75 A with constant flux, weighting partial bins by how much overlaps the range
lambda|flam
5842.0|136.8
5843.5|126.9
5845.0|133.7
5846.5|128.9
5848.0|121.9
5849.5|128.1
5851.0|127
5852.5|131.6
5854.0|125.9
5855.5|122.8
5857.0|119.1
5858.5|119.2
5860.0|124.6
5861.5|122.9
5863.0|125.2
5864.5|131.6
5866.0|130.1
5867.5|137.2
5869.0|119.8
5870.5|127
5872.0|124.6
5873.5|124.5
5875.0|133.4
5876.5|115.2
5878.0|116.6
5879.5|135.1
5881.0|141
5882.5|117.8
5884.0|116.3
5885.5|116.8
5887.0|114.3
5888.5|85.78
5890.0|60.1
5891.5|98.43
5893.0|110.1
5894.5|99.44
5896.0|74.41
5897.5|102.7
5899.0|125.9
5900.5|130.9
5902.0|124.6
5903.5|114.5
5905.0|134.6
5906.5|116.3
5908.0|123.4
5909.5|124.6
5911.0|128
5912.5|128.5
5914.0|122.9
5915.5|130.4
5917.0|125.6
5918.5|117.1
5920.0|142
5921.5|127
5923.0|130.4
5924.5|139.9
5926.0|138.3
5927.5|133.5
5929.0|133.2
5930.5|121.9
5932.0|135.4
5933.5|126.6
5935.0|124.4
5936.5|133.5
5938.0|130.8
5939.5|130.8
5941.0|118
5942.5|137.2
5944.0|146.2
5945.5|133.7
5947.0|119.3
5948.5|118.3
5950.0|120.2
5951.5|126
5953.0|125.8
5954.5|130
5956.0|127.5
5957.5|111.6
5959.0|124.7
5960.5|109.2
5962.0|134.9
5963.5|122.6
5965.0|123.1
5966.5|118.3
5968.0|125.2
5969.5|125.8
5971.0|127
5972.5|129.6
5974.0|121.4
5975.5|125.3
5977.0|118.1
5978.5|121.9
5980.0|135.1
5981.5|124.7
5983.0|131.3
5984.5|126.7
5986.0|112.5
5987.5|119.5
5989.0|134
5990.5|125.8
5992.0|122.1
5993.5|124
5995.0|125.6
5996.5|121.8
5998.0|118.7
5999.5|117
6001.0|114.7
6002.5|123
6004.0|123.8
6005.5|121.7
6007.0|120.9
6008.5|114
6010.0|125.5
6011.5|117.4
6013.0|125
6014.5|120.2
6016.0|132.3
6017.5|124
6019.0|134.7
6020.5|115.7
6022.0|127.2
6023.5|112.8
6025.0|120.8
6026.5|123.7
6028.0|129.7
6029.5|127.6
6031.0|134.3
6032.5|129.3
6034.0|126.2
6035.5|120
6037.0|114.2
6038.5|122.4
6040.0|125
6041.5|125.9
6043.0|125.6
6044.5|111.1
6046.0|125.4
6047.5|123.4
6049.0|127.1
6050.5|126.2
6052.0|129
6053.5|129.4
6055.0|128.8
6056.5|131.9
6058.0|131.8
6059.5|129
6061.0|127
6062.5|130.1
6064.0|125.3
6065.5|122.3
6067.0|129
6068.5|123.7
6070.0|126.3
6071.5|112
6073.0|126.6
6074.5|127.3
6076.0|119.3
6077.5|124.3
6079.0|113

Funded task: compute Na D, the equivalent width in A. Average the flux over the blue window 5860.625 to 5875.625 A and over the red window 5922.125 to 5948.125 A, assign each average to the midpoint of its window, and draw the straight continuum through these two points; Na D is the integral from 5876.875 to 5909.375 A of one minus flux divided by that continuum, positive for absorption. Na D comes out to 4.1 A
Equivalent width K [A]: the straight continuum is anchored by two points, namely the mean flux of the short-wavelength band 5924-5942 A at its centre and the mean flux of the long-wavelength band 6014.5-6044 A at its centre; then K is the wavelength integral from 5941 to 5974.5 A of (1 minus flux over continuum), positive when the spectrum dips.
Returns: 1.0 A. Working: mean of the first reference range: 130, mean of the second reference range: 125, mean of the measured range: 125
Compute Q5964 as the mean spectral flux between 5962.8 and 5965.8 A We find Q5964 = 123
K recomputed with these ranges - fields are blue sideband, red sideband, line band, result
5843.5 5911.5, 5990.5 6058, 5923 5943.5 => -1.7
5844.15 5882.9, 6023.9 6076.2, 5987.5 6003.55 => 0.4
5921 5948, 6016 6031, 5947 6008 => 2.4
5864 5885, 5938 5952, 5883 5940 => 3.1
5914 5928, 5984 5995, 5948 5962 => 0.6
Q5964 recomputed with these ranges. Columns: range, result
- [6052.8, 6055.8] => 129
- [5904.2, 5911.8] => 125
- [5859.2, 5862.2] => 124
